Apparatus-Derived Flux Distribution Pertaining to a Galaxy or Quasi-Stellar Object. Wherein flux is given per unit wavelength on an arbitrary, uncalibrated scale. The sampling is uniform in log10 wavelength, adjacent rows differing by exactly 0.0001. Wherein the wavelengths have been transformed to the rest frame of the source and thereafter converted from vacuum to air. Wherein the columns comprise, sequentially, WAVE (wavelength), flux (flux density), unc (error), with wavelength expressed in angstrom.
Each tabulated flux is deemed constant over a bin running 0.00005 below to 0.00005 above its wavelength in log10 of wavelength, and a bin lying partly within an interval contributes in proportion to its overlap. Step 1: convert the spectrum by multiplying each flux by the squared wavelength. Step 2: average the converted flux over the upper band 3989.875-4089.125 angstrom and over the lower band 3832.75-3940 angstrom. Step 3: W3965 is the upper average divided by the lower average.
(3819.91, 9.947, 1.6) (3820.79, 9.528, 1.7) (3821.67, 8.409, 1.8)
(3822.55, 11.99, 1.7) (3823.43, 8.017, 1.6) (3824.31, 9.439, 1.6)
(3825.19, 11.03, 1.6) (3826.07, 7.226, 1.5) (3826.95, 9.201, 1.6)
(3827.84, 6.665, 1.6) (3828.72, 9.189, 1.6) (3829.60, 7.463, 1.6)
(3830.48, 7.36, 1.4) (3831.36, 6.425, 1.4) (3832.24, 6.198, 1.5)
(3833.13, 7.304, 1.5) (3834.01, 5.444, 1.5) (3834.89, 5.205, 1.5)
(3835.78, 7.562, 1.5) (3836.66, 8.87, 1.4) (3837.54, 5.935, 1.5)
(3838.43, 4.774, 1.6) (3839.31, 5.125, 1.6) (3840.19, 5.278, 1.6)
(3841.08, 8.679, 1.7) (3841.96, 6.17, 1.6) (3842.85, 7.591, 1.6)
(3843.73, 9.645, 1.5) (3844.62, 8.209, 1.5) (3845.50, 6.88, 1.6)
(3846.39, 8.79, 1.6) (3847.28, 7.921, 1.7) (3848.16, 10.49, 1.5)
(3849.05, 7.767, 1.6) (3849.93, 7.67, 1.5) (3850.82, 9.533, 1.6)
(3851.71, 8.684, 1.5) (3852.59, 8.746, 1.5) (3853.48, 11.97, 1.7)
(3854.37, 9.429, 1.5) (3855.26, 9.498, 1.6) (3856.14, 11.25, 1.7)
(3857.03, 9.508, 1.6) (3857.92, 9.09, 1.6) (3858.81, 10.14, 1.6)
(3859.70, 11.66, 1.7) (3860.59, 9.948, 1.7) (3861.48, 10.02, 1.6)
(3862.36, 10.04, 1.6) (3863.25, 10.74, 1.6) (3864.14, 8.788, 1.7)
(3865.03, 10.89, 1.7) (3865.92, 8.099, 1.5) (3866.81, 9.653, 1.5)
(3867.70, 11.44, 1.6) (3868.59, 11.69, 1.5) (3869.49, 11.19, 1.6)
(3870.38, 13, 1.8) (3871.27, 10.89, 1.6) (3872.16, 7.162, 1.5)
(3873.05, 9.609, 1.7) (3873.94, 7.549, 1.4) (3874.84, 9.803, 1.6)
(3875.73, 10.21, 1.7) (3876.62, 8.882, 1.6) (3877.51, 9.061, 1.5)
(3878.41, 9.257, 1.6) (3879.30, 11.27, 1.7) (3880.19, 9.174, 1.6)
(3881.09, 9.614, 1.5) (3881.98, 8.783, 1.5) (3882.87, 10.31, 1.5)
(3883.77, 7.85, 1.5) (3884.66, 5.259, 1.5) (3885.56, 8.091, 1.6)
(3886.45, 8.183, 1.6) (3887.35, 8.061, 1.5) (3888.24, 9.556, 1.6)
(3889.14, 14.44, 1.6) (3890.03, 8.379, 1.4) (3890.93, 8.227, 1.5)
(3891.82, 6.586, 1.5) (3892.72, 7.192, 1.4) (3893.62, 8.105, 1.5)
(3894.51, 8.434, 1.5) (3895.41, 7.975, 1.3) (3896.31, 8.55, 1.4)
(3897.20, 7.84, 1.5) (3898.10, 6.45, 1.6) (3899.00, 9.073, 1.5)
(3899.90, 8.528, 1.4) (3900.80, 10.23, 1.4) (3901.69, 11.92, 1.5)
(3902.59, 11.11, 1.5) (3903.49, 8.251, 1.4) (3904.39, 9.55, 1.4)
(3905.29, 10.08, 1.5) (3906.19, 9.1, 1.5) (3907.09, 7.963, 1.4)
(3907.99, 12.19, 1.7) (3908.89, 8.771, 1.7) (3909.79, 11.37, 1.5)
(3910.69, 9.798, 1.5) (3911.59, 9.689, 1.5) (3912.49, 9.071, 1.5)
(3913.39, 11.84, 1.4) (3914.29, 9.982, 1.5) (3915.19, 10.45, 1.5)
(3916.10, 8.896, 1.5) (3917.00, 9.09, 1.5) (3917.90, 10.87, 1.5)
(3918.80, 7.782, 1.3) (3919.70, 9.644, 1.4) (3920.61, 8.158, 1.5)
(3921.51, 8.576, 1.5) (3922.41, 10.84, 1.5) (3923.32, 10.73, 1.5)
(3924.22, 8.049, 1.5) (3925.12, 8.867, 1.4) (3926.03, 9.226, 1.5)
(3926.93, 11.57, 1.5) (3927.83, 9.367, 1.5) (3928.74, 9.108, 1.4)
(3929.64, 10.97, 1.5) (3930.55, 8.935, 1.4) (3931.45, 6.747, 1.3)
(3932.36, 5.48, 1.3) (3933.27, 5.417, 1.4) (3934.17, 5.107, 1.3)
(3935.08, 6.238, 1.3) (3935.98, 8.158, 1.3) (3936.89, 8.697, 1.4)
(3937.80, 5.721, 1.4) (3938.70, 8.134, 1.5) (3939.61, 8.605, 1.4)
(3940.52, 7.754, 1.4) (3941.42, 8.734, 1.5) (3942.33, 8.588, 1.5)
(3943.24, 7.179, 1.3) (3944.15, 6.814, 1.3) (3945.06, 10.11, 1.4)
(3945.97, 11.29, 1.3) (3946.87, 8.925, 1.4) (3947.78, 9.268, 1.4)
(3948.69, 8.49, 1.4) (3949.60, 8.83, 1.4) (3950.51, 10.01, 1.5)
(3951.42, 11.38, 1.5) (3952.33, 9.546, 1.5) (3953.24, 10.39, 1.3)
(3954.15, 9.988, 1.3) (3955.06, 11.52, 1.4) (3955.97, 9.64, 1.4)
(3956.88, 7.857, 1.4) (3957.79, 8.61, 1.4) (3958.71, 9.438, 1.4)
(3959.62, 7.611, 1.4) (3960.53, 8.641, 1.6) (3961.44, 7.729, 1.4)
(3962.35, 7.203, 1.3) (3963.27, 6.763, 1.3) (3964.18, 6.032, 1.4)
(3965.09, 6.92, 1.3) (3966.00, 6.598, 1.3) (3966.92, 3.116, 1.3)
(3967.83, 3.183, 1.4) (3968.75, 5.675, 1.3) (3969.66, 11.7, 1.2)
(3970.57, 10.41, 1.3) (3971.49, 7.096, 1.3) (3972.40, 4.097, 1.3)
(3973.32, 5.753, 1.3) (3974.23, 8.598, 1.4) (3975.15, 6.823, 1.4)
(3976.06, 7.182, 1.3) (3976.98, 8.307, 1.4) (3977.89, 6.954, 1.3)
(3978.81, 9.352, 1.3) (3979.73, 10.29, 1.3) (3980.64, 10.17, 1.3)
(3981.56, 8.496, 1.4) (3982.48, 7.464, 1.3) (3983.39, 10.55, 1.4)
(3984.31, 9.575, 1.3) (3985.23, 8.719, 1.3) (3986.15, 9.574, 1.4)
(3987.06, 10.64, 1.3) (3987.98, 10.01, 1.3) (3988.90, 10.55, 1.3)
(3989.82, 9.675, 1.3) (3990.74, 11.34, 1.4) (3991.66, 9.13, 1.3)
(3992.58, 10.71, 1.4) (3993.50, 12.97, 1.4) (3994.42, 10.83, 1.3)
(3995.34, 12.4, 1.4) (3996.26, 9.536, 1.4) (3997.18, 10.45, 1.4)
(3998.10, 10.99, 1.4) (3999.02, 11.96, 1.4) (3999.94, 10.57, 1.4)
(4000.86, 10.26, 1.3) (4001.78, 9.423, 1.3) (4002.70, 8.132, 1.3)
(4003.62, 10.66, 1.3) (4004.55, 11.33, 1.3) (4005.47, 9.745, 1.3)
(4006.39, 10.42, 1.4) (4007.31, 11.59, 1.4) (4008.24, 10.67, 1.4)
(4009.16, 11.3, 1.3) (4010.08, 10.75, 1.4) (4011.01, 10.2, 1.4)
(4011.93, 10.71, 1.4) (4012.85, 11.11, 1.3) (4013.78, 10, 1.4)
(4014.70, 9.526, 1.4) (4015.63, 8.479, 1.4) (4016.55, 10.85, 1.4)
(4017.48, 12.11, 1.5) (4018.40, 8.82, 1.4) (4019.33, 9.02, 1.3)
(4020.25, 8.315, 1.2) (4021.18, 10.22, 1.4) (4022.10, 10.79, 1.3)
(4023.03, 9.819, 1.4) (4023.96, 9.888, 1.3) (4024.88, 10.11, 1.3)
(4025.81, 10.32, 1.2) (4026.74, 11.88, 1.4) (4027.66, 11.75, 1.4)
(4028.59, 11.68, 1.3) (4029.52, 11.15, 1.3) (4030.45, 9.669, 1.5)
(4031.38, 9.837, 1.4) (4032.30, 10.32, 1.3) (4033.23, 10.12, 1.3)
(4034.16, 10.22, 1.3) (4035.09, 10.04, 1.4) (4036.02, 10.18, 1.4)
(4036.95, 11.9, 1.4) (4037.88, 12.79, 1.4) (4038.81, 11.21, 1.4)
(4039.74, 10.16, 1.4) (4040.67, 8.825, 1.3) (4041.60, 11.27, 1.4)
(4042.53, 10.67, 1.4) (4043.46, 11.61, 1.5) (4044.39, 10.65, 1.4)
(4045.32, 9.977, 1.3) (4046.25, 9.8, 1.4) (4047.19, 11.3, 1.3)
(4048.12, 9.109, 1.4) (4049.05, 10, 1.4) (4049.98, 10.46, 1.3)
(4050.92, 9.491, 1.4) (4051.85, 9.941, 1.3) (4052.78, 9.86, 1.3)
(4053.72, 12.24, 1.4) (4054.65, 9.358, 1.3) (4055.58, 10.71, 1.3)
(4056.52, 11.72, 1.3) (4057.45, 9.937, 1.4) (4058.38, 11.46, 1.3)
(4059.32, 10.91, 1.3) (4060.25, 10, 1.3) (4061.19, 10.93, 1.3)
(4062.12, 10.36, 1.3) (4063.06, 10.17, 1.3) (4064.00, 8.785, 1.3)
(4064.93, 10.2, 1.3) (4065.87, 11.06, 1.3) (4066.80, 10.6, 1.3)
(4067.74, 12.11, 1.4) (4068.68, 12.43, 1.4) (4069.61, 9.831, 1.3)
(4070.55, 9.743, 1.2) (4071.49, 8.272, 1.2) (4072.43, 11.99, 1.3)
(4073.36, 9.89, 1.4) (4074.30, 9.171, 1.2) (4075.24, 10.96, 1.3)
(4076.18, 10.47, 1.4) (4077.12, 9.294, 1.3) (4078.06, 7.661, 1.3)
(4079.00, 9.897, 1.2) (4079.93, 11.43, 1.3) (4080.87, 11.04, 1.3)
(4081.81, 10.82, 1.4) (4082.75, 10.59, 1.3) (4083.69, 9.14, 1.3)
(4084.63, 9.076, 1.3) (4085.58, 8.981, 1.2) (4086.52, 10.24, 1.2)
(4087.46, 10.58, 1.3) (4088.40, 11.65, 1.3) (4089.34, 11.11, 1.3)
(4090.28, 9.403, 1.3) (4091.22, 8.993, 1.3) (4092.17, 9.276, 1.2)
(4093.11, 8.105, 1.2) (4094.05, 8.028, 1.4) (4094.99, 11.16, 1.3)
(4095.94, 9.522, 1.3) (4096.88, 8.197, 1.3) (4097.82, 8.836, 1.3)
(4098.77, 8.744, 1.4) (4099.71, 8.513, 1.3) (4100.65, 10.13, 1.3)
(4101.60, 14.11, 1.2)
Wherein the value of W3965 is 1.3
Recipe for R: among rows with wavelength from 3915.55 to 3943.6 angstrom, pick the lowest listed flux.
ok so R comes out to 5.107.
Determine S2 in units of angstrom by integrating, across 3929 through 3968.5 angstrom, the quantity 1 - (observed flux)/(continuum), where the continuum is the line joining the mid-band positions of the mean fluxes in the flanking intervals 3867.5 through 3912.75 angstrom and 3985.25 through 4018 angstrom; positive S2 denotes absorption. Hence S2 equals 7.5 angstrom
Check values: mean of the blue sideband 9.3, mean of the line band 8.05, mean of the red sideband 10.5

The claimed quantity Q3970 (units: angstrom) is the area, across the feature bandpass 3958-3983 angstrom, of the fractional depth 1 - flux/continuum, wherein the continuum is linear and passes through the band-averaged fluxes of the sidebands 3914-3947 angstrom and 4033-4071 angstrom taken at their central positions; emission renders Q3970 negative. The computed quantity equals 4.8 angstrom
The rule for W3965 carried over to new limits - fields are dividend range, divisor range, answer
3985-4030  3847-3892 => 1.17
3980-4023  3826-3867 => 1.32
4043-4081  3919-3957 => 1.25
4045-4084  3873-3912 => 1.24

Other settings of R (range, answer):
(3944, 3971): 3.116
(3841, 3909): 5.259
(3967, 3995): 3.183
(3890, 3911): 6.45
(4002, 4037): 8.132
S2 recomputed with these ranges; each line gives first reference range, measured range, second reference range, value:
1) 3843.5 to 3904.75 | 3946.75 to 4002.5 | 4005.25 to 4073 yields 5.9 angstrom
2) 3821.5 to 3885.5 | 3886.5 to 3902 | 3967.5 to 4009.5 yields 0.4 angstrom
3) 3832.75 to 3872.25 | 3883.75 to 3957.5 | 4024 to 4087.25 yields 3.4 angstrom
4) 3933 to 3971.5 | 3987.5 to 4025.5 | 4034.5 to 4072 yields -4.0 angstrom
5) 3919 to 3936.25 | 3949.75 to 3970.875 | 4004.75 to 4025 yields 2.0 angstrom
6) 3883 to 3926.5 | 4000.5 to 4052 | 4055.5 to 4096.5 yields -2.6 angstrom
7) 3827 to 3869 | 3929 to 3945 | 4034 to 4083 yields 3.0 angstrom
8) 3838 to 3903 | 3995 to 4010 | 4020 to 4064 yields -0.6 angstrom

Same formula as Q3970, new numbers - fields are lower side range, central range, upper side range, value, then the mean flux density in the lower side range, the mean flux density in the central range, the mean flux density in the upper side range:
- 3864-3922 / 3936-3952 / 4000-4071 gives 1.7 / 9.35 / 8.73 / 10.4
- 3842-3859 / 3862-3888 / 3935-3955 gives -1.4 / 9.01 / 9.46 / 8.87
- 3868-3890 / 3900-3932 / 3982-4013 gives 0.5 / 9.53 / 9.65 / 10.4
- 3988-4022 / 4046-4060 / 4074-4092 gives -0.4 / 10.4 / 10.4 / 10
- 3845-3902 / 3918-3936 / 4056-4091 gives 2.0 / 9.29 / 8.5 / 10.3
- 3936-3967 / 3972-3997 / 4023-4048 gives 0.2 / 8.47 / 9.27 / 10.6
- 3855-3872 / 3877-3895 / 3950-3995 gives 2.2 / 10.4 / 8.79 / 8.68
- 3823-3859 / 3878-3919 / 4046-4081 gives -2.6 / 8.07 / 9.21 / 10.3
